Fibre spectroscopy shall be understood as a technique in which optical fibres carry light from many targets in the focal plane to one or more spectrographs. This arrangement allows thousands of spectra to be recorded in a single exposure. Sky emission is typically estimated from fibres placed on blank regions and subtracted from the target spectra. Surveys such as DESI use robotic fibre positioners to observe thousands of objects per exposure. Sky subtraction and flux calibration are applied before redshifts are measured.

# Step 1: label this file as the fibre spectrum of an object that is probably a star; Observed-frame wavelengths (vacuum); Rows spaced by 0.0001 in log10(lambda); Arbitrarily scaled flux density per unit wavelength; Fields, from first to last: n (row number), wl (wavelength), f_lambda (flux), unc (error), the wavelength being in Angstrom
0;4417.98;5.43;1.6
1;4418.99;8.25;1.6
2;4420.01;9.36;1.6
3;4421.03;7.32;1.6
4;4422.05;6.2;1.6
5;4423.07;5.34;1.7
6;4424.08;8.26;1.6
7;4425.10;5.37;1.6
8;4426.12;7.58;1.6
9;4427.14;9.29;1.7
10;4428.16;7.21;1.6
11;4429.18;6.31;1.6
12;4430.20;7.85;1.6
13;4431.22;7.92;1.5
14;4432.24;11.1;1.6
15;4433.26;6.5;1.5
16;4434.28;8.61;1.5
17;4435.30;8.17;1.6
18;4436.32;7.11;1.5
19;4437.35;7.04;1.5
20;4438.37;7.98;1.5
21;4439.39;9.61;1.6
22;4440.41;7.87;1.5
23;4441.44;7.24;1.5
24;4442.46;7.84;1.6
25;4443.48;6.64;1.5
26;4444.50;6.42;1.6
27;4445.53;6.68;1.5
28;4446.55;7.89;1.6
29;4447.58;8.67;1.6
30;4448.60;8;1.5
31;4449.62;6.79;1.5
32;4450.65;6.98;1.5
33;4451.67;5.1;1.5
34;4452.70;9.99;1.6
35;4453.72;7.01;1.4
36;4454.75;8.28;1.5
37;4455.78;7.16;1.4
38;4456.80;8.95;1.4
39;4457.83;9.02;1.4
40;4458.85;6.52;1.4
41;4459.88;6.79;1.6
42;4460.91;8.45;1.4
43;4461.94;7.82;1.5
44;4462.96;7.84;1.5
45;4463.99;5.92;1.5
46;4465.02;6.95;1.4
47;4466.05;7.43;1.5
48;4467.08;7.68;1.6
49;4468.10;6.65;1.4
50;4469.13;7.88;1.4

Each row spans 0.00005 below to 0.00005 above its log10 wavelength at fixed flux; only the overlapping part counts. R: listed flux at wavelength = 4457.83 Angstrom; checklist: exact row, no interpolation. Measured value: 9.02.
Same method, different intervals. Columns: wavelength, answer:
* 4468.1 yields 6.65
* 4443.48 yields 6.64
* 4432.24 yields 11.1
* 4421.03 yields 7.32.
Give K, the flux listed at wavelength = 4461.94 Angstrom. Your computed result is 7.82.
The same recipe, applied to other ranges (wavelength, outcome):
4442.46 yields 7.84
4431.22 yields 7.92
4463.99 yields 5.92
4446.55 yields 7.89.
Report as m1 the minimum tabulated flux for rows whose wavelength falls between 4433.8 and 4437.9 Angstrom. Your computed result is 7.04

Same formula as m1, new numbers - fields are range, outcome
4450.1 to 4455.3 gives 5.1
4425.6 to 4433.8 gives 6.31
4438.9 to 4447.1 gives 6.42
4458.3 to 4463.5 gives 6.52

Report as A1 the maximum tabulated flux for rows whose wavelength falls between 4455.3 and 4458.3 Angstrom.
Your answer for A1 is 9.02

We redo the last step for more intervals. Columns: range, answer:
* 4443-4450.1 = 8.67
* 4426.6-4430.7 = 9.29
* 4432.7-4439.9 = 9.61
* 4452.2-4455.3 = 9.99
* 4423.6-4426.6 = 8.26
